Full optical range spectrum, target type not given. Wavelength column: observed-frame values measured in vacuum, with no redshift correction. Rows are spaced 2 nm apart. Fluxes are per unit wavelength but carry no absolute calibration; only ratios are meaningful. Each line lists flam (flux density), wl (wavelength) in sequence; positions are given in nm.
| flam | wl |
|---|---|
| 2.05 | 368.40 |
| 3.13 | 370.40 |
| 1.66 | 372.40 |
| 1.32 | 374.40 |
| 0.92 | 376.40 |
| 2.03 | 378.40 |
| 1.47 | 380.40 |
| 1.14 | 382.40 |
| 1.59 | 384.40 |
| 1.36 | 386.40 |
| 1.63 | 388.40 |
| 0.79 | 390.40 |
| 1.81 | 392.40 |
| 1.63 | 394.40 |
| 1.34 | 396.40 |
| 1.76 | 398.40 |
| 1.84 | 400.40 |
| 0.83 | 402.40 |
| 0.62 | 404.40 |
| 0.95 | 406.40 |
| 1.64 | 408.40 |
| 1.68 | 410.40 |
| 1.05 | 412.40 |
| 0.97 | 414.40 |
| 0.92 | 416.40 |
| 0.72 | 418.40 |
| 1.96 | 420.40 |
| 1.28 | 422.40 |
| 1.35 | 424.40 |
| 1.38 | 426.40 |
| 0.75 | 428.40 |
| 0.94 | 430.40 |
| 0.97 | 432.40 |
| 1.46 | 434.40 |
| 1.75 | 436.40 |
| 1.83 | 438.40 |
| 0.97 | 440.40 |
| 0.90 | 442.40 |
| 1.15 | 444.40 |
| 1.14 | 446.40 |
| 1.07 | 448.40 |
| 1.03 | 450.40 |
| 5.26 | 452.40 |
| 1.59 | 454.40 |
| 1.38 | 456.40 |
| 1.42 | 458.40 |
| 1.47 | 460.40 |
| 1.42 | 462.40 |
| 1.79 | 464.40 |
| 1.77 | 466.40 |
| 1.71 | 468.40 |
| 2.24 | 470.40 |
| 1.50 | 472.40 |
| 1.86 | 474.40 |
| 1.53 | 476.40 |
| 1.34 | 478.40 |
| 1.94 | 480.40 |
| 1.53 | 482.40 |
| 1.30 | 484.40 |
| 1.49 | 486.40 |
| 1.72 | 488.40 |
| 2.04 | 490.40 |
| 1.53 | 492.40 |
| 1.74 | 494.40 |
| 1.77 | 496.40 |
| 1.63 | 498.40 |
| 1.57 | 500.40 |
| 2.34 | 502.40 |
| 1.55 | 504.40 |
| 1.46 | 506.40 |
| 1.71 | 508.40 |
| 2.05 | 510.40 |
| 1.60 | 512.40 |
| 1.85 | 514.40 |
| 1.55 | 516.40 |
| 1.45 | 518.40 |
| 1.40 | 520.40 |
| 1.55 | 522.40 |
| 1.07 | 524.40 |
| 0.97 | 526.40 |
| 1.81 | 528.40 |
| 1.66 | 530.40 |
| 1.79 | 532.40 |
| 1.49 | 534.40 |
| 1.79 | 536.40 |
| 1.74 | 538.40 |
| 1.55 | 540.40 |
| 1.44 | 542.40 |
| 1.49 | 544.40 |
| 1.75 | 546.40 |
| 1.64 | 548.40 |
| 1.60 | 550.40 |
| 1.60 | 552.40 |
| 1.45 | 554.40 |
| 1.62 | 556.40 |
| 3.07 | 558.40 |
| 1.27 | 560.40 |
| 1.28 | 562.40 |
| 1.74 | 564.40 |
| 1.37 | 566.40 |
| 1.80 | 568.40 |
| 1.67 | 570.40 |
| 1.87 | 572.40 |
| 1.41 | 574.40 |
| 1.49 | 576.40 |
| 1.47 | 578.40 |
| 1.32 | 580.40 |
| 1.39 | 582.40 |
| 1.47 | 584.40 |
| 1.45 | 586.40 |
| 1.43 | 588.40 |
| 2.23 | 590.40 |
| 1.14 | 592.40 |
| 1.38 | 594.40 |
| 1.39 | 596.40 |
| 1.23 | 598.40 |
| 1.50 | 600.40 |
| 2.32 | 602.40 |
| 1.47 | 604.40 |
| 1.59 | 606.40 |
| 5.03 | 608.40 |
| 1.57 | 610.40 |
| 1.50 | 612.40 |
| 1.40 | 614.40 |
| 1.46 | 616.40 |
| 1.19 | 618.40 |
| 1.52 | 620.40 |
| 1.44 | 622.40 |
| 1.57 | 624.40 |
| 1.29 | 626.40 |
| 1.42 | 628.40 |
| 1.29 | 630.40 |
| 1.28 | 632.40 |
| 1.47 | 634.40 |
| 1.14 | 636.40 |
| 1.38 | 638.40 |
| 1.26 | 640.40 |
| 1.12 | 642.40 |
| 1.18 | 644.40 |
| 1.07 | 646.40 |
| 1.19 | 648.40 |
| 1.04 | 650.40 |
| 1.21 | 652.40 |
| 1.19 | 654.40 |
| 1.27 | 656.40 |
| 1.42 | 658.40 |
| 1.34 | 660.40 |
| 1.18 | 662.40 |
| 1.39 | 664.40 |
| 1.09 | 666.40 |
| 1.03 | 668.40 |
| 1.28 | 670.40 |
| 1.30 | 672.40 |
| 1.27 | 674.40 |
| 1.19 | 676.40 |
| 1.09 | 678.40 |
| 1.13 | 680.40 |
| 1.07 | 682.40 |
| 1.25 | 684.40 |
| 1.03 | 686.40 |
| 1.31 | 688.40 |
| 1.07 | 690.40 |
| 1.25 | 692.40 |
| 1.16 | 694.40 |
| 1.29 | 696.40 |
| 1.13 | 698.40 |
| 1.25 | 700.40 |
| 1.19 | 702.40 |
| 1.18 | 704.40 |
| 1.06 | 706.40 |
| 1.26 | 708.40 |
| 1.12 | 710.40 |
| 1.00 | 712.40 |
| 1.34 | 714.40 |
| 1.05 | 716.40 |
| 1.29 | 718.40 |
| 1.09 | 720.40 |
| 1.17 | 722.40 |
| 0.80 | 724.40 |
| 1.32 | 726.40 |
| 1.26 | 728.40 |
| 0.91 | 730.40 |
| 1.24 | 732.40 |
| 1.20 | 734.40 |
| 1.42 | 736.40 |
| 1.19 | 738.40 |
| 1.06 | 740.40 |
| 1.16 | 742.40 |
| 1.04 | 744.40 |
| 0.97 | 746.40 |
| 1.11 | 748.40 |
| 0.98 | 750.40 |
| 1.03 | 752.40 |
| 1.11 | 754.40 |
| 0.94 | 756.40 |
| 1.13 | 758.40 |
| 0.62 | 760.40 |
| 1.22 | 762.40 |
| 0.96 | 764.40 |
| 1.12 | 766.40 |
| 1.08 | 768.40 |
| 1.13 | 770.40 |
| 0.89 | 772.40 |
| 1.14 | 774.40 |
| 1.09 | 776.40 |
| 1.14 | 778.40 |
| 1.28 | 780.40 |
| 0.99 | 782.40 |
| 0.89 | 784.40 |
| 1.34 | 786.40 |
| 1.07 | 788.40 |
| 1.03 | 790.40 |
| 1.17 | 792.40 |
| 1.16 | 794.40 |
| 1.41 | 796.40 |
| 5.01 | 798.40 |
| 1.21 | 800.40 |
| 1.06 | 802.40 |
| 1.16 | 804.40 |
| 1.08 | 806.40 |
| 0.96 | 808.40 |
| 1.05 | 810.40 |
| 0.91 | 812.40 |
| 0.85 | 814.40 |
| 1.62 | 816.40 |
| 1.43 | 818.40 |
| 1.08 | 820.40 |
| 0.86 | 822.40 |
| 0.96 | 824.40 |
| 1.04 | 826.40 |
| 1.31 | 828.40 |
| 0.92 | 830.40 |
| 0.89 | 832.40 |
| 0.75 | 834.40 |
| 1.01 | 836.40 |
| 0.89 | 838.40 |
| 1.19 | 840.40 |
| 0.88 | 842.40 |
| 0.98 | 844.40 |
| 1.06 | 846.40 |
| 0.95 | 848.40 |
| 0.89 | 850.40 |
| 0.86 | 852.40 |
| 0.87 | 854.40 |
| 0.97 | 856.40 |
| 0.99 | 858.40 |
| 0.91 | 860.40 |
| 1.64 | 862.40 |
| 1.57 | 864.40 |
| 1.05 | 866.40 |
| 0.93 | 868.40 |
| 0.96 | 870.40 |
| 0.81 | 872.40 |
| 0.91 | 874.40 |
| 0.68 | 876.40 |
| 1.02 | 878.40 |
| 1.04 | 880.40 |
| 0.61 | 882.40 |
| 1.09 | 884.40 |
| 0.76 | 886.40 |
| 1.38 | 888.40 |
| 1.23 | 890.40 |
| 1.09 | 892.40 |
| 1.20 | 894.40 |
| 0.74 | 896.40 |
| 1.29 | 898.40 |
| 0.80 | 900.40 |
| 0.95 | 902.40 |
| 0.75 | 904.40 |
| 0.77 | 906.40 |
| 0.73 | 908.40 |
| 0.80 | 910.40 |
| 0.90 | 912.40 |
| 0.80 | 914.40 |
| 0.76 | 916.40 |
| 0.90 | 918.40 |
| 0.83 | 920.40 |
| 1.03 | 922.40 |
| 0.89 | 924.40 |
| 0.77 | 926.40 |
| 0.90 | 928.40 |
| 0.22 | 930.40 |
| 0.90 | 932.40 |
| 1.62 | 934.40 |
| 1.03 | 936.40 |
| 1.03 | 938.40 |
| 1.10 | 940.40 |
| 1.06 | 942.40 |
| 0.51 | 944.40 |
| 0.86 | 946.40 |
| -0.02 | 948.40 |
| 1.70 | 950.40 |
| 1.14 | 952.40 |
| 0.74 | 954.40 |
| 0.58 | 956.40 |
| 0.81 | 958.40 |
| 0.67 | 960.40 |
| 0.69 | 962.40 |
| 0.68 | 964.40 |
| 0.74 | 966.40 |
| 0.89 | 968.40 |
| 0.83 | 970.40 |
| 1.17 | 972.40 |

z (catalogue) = 0.22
